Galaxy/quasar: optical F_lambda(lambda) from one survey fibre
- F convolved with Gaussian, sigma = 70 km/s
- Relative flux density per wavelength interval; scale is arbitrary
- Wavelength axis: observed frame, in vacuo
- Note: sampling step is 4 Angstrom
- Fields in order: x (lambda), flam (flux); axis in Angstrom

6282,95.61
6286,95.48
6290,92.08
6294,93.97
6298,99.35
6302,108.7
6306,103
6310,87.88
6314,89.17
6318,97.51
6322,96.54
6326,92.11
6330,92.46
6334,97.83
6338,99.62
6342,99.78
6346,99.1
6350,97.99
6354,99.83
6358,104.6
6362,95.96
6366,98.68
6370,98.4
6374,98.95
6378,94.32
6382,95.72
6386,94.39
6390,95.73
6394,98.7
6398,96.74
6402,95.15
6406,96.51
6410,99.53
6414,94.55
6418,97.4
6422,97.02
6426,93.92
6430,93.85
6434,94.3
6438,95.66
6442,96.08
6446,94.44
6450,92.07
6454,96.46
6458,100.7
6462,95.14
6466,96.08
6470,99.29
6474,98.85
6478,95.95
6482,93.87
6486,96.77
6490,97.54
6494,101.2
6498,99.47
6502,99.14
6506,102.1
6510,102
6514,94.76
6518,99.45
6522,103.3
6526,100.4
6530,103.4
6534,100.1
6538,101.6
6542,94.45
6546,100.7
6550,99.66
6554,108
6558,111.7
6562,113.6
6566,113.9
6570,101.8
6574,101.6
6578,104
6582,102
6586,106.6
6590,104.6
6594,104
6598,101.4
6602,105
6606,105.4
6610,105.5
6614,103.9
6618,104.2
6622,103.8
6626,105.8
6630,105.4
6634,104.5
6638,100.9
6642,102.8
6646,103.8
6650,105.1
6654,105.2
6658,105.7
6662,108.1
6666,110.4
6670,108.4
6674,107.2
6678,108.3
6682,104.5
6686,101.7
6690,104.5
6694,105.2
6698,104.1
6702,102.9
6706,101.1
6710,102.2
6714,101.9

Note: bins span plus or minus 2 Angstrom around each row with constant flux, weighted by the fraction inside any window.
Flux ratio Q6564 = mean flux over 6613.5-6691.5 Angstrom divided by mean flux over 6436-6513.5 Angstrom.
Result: 1.1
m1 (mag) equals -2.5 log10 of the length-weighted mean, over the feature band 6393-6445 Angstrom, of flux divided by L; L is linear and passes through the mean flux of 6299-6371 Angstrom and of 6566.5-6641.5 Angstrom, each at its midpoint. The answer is 0.04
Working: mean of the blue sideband 97.7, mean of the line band 96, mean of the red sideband 104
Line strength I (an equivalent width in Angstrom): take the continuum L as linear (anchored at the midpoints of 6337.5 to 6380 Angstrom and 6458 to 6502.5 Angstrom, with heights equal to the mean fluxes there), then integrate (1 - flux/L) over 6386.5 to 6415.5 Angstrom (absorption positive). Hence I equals 0.5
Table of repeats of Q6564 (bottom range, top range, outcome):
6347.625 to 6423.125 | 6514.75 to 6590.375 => 1.06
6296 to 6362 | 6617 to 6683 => 1.08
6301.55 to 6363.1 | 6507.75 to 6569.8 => 1.06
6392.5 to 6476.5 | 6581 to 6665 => 1.09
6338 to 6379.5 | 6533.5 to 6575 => 1.06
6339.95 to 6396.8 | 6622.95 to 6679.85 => 1.08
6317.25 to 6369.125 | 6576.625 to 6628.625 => 1.07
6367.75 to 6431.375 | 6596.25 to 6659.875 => 1.08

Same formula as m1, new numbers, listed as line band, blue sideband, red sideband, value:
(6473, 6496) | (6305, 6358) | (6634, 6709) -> 0.03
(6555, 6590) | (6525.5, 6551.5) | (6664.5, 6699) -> -0.06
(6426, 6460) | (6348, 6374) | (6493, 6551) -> 0.05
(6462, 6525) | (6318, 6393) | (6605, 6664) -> 0.03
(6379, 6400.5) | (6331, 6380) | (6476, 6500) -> 0.02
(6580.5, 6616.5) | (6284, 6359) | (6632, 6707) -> -0.01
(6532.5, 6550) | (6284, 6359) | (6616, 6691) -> 0.04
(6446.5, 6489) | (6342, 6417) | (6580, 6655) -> 0.04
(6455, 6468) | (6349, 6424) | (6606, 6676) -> 0.03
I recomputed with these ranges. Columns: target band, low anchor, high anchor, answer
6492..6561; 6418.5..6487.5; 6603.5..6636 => -1.09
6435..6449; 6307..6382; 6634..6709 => 0.58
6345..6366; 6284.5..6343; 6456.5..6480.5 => -0.61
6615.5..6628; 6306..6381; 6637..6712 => -0.12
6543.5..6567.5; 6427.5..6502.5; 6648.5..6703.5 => -1.66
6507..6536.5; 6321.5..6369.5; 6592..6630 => 0.48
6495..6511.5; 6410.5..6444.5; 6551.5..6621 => -0.05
